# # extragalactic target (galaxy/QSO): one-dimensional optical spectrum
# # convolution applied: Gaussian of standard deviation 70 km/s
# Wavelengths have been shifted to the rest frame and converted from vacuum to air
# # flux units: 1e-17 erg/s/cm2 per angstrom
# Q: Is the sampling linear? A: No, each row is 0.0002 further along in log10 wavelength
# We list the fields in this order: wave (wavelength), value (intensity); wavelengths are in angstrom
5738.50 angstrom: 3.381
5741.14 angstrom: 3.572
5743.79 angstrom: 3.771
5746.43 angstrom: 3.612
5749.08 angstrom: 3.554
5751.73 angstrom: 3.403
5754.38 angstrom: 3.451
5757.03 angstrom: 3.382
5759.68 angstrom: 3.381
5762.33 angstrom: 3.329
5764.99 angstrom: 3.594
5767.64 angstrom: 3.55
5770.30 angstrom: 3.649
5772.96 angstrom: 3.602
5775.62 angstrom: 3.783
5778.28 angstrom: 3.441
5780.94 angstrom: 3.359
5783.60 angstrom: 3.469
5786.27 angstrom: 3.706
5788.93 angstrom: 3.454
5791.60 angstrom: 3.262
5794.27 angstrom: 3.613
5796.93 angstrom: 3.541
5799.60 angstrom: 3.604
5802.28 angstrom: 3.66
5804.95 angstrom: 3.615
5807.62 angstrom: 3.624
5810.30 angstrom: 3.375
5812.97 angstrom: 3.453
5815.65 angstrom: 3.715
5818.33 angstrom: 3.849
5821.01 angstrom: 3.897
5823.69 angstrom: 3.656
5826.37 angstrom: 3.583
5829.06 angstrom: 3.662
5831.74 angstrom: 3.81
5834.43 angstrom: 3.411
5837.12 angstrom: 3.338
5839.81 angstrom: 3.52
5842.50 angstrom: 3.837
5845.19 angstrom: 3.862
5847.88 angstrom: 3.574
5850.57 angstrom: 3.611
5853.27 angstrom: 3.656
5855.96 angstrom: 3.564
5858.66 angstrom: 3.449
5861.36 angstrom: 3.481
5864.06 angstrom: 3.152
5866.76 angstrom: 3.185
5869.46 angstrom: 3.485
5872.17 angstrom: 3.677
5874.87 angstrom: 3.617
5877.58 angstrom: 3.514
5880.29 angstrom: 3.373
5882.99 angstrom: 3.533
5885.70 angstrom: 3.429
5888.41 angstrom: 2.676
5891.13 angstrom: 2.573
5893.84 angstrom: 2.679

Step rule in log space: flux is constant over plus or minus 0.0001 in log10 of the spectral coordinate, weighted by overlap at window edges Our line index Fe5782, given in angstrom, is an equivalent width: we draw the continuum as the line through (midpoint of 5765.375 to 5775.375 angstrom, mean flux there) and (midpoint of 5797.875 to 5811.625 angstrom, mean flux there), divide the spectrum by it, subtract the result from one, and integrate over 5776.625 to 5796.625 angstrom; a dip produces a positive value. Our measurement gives 0.6 angstrom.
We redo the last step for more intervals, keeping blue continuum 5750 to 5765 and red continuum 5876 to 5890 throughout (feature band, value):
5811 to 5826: -1.50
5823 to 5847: -2.07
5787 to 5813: -1.20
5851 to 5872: -0.82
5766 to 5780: -0.83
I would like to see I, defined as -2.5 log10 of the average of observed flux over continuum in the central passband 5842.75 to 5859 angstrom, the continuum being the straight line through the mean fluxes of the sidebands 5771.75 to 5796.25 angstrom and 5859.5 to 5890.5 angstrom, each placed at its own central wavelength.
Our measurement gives -0.08 mag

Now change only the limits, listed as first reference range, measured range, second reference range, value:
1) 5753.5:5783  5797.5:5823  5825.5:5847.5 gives -0.02 mag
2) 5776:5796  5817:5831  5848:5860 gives -0.06 mag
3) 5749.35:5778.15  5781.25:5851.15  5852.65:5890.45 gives -0.05 mag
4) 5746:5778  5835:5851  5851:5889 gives -0.05 mag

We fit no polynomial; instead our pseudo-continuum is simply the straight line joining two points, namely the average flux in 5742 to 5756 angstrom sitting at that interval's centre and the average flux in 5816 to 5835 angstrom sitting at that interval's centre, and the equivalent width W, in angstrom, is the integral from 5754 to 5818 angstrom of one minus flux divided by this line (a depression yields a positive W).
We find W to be 1.7 angstrom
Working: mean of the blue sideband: 3.55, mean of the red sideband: 3.71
